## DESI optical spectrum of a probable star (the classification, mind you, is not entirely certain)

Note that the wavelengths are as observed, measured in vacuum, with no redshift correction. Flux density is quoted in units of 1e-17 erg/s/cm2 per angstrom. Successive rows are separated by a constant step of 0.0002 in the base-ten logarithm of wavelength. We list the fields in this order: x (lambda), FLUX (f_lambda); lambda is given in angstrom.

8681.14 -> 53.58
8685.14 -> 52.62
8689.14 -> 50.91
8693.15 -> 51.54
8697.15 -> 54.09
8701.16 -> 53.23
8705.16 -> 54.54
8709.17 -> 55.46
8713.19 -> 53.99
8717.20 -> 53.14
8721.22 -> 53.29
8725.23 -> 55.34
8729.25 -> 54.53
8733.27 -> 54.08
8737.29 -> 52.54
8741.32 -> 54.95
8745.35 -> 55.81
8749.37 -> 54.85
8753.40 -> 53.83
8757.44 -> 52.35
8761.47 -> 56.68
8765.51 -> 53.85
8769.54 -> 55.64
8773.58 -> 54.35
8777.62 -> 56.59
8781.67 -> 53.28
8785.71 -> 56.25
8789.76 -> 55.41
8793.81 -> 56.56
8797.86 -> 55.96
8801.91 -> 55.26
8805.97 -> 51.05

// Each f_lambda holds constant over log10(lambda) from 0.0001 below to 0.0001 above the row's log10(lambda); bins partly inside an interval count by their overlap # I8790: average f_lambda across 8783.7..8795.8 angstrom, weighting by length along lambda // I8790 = 56.1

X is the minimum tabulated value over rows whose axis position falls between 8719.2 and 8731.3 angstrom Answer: 53.29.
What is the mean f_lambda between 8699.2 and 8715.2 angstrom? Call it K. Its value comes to 54.3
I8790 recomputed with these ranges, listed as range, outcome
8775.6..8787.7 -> 55.4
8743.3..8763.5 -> 54.7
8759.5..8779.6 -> 55.4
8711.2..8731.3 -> 54.1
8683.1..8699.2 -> 52.3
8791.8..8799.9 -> 56.3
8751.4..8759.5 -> 53.1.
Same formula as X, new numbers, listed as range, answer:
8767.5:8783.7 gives 53.28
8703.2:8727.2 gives 53.14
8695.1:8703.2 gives 53.23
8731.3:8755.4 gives 52.54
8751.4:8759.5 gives 52.35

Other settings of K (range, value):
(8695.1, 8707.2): 54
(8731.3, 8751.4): 54.5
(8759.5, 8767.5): 55.2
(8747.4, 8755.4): 54.3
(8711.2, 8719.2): 53.6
